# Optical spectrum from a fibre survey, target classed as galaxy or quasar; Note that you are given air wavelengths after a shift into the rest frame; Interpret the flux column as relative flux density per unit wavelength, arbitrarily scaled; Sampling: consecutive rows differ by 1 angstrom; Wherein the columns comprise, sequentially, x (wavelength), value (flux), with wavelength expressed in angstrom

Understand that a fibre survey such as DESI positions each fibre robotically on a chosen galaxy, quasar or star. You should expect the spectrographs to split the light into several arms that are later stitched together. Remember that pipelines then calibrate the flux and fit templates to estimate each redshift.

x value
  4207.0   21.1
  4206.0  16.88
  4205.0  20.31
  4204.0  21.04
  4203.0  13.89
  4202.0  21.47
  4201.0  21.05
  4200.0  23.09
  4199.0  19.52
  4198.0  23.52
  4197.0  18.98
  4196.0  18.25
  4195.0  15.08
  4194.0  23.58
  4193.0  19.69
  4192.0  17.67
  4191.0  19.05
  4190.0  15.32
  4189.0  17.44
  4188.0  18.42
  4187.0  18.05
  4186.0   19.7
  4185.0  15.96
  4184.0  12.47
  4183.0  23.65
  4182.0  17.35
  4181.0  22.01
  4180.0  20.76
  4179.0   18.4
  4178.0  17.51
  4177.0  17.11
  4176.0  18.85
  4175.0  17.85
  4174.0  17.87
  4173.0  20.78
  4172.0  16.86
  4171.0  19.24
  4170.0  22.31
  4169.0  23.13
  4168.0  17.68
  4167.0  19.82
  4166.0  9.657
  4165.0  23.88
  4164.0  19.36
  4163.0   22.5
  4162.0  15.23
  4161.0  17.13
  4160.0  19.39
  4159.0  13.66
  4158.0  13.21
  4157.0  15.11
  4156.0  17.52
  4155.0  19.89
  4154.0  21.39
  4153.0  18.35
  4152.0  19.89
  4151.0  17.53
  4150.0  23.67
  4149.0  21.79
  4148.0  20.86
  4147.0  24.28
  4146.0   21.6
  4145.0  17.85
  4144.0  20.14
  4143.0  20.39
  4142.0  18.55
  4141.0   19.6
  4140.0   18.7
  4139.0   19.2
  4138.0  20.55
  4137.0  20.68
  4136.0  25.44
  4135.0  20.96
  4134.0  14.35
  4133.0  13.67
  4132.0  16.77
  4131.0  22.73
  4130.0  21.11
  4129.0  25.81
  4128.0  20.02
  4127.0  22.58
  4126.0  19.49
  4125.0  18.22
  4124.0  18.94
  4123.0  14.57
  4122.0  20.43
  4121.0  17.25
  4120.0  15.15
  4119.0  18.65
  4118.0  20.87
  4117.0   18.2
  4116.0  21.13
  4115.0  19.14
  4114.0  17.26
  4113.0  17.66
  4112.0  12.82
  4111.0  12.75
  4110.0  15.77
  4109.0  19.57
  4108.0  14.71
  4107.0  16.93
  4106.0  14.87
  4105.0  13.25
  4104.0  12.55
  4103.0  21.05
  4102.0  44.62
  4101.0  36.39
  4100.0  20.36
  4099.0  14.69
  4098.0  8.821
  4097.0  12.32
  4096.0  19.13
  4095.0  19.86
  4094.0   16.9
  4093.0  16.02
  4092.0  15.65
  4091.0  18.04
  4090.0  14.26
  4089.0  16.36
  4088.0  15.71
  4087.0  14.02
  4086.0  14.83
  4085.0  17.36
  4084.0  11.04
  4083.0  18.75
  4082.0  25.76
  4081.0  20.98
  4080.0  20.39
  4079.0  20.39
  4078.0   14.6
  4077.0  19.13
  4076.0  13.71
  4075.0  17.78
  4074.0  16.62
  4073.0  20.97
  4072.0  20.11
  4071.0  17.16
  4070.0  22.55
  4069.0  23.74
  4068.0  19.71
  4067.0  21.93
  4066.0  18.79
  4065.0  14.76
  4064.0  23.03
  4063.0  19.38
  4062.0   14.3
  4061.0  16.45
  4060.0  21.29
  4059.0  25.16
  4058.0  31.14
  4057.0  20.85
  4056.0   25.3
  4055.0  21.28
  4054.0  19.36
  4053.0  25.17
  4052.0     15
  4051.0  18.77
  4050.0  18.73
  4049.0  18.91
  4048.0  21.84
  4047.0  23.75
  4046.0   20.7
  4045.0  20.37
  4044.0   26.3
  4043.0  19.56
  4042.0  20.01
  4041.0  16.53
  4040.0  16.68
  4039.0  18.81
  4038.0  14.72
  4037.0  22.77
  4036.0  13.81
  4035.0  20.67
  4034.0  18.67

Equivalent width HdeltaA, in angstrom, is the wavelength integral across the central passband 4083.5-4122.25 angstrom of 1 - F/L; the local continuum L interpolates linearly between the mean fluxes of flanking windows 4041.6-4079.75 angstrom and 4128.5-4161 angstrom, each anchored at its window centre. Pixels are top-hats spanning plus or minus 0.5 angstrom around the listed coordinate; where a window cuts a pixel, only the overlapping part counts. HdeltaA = 4.4 angstrom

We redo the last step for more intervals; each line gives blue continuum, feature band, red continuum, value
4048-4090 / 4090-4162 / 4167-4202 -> 1.5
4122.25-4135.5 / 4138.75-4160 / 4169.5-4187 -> -0.2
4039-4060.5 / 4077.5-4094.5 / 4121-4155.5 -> 2.9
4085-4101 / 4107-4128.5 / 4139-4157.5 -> 0.2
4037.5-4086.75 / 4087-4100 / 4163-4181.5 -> 2.5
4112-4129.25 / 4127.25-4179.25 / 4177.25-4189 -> -1.6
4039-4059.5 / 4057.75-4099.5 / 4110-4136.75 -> 4.4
